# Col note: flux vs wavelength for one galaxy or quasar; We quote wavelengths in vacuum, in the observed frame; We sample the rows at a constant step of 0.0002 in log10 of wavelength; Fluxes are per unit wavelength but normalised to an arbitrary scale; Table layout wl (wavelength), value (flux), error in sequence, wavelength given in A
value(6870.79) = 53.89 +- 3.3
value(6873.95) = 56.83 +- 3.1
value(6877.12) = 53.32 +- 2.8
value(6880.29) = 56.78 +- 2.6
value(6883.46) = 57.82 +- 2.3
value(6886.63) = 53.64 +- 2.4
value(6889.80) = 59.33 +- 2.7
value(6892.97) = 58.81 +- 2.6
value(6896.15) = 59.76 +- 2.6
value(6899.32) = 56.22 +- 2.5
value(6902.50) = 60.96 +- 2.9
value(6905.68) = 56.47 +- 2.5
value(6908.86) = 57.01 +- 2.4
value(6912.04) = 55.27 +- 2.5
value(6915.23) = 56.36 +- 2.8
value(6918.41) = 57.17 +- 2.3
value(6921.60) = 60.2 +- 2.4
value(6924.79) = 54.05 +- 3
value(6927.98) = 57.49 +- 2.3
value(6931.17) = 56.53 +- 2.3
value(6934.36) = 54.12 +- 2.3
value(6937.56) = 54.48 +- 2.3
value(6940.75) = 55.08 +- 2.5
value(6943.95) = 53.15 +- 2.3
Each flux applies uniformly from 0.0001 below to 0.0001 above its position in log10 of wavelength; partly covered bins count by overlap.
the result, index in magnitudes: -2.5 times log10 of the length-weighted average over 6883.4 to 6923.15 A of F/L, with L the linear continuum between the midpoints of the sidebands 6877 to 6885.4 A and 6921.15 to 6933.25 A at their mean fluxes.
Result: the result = -0.02 mag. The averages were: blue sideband 56.3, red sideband 56.7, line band 57.6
